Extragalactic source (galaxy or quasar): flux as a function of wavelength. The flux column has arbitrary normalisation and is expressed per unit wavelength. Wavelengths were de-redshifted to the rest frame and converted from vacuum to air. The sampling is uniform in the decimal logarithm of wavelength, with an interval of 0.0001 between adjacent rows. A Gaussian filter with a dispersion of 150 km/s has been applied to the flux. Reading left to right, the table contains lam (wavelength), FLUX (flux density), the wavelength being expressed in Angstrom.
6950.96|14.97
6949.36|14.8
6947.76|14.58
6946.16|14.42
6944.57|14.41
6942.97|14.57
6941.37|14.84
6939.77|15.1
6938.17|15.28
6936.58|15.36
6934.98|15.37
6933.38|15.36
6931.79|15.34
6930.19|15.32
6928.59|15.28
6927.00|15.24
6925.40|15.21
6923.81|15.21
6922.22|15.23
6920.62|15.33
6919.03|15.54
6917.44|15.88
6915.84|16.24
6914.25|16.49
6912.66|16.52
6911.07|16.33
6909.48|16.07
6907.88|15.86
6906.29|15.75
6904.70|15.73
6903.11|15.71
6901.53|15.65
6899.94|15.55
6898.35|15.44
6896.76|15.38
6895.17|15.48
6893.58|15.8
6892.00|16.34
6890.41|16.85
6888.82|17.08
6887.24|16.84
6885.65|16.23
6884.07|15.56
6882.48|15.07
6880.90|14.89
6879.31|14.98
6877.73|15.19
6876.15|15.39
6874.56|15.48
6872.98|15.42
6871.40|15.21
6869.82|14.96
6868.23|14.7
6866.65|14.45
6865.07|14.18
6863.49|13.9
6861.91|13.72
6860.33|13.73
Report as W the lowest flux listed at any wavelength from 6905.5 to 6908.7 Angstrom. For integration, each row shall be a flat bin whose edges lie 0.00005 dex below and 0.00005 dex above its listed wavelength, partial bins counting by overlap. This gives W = 15.75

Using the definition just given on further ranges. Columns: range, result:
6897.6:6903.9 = 15.44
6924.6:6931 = 15.21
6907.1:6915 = 15.86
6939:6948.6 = 14.41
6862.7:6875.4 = 13.9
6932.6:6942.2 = 14.84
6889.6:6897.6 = 15.38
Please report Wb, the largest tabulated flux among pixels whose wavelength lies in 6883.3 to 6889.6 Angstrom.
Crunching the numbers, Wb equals 17.08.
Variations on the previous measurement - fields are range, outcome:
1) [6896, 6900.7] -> 15.55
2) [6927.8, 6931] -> 15.32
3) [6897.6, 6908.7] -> 15.86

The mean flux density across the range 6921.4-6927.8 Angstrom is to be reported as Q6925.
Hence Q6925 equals 15.2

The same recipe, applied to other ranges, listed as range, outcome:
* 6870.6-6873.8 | 15.3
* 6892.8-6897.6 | 15.5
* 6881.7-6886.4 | 15.6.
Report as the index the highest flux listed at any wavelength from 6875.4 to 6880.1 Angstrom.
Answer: 15.39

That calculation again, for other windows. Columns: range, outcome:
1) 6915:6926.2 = 16.24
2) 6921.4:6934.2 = 15.36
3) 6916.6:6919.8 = 15.88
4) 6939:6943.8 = 15.1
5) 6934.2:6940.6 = 15.37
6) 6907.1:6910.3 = 16.07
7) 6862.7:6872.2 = 15.21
